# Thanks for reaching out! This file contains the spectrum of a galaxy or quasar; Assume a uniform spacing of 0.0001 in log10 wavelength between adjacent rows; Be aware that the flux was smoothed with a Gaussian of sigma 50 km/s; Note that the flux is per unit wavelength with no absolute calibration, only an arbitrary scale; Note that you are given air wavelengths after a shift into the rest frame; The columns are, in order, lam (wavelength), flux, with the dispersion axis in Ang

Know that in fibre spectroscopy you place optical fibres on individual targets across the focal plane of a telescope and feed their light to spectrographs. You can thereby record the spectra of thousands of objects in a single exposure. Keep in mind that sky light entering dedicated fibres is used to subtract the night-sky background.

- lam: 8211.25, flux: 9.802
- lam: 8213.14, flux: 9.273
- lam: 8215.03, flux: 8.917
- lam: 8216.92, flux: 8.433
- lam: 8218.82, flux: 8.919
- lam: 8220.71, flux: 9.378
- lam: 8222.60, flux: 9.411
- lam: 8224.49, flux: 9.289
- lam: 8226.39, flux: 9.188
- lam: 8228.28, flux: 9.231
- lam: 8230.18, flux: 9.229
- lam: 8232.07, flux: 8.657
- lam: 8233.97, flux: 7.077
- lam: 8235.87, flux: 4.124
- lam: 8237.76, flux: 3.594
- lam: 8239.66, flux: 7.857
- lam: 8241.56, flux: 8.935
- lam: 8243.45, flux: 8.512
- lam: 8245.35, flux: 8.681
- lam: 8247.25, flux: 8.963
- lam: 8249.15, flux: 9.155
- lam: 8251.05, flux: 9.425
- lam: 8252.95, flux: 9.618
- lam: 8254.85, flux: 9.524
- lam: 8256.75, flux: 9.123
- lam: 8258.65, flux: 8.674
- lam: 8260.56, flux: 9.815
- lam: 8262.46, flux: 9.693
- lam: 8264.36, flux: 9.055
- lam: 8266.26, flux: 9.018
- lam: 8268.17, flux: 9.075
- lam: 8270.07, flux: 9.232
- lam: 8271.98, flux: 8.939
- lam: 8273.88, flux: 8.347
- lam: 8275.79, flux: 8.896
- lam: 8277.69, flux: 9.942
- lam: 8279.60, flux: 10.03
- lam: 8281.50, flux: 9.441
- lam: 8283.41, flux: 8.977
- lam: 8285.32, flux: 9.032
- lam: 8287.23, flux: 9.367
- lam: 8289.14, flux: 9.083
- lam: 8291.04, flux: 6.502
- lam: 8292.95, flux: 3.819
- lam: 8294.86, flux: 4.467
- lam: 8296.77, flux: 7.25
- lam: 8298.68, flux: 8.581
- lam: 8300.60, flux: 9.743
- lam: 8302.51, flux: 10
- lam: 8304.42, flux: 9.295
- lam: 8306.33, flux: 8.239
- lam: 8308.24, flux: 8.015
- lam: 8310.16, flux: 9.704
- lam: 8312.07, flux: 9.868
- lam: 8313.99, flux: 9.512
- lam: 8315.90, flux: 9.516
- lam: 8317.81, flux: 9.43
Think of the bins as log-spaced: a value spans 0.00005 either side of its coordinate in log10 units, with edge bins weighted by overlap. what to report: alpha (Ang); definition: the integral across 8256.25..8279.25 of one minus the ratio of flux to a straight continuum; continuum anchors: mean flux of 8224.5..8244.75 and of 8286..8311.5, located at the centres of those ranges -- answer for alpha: -3.7 Ang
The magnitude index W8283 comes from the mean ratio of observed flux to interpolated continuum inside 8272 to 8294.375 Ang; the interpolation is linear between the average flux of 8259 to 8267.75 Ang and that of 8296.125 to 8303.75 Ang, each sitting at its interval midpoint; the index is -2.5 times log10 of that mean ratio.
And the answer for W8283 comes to 0.09 mag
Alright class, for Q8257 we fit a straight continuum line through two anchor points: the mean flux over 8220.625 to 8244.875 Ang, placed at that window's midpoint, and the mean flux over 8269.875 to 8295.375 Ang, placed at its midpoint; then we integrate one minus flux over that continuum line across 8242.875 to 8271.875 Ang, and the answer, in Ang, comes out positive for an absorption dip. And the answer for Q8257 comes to -3.6 Ang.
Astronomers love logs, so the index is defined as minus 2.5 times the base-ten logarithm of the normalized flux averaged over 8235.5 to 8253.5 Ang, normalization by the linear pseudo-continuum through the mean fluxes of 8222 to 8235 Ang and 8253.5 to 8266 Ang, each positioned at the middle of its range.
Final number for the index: 0.14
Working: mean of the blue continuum 8.82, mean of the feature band 7.97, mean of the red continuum 9.31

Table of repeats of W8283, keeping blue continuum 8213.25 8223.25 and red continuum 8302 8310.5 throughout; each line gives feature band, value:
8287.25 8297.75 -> 0.347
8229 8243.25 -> 0.247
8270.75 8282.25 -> -0.034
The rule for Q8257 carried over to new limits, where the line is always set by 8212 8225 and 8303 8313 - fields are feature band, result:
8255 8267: -0.2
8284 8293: 1.1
